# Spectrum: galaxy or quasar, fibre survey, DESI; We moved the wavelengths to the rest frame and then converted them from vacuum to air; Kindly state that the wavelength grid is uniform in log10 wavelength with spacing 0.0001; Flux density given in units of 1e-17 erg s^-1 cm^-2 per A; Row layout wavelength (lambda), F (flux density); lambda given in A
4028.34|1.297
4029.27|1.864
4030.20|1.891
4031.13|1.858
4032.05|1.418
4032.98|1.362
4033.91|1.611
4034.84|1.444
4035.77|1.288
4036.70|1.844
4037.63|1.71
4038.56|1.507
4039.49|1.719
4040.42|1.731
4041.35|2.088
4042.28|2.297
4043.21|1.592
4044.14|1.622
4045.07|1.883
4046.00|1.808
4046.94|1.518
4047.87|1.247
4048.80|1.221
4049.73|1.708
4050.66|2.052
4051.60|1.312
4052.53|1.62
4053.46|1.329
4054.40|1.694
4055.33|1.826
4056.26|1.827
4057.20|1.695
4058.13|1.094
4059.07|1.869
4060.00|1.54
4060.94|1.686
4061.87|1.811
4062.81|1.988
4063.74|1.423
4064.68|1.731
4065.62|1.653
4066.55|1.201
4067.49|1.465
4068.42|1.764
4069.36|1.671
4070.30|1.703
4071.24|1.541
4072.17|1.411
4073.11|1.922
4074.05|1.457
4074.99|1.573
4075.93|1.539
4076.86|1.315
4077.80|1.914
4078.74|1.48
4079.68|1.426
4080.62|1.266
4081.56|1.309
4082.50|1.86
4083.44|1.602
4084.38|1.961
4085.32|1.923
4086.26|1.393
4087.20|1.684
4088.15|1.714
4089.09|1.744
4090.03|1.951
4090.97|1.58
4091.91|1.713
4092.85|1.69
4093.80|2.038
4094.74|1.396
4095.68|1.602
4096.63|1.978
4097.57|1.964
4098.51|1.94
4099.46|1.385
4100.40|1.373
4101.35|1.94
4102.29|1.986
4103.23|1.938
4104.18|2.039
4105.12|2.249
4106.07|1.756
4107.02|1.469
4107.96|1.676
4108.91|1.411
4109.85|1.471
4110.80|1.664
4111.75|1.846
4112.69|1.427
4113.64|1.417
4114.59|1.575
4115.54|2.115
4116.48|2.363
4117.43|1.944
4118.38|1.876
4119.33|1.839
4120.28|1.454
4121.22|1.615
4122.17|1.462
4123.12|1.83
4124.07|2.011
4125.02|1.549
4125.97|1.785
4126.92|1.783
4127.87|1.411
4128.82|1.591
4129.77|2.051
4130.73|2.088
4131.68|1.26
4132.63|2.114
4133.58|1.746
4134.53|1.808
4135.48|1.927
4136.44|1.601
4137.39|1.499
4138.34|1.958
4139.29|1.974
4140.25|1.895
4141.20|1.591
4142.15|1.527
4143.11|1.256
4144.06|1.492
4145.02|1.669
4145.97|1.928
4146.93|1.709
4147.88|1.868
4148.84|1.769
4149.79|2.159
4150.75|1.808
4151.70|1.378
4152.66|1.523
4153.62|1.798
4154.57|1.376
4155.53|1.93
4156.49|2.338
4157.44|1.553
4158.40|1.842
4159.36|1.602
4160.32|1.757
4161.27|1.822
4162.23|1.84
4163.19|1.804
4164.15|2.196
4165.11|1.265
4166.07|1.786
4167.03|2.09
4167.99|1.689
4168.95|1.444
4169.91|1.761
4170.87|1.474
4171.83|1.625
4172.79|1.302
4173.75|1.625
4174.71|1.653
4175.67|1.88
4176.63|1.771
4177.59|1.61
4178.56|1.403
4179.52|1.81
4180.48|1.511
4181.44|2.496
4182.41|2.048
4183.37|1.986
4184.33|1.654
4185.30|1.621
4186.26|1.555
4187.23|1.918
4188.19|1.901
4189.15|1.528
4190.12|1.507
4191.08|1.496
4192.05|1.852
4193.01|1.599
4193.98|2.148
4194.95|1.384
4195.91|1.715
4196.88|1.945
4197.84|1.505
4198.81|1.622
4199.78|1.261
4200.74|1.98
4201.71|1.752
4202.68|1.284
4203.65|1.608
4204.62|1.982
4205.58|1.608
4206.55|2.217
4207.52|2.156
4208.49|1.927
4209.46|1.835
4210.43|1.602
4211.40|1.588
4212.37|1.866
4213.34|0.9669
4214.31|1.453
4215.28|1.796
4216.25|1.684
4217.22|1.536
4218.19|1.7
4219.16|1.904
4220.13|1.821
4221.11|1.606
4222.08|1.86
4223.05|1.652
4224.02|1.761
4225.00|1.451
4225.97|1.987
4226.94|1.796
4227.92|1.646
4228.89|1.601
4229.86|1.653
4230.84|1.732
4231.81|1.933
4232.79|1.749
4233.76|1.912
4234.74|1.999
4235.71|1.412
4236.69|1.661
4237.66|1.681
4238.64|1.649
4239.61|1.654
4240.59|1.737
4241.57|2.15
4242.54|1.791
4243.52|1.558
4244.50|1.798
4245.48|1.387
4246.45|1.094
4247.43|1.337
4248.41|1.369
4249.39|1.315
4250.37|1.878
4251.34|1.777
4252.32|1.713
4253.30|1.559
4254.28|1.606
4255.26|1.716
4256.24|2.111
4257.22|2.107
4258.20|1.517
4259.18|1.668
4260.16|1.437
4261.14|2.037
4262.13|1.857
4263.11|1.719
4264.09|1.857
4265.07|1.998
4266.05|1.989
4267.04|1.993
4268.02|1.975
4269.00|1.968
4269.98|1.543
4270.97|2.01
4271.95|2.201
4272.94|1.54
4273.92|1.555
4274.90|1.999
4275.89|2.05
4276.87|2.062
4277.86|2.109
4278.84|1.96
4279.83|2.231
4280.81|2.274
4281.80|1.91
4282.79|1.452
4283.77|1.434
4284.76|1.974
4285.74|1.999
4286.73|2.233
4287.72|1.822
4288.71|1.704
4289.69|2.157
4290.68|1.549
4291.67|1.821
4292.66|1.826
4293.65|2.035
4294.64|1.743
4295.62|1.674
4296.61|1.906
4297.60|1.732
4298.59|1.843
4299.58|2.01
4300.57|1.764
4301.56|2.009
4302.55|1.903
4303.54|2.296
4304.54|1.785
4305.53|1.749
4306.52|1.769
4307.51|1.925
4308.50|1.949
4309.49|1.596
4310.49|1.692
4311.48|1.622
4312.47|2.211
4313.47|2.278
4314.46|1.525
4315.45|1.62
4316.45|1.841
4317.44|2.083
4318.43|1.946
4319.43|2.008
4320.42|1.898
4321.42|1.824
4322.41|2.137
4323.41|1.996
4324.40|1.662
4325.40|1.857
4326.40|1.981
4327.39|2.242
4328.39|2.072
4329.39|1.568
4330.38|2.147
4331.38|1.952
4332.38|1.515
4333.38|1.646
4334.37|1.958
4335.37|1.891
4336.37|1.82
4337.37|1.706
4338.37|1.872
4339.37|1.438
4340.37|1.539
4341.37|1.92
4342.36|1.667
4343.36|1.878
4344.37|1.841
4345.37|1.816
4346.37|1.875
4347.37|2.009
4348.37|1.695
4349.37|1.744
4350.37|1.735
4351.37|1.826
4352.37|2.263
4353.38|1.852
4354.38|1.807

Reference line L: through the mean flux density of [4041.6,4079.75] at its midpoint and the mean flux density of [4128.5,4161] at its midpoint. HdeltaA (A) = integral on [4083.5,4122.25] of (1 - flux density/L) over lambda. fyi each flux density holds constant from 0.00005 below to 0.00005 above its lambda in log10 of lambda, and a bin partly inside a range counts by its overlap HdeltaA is -1.4 A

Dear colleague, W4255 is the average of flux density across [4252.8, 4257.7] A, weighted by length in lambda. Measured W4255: 1.82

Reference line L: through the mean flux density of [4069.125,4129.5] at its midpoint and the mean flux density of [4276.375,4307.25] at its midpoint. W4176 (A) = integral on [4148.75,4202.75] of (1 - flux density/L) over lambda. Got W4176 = 1.6 A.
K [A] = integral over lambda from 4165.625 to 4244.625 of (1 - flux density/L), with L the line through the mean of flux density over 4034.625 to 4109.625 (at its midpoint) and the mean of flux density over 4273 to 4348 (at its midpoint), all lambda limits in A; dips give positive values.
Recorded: 2.75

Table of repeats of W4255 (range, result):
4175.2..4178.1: 1.75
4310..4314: 1.95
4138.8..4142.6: 1.75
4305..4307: 1.76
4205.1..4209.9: 1.95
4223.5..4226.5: 1.73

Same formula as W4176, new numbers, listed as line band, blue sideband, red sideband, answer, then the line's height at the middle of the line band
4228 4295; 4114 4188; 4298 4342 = 1.2 A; 1.82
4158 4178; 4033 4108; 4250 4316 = 0.6 A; 1.75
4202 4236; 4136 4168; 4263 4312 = 1.6 A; 1.81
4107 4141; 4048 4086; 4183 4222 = -1.9 A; 1.65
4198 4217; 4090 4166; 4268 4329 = 1.3 A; 1.82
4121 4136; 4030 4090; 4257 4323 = -0.4 A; 1.71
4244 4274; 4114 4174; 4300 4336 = 1.7 A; 1.84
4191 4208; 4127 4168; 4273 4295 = 0.7 A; 1.81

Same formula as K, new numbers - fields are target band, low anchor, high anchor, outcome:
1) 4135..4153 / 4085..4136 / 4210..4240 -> 0.2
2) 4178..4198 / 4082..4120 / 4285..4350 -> 0.6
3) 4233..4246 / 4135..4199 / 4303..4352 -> 0.4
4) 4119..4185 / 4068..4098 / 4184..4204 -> -3.0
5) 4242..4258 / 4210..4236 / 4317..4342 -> 1.0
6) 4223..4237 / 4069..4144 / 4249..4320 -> 0.6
